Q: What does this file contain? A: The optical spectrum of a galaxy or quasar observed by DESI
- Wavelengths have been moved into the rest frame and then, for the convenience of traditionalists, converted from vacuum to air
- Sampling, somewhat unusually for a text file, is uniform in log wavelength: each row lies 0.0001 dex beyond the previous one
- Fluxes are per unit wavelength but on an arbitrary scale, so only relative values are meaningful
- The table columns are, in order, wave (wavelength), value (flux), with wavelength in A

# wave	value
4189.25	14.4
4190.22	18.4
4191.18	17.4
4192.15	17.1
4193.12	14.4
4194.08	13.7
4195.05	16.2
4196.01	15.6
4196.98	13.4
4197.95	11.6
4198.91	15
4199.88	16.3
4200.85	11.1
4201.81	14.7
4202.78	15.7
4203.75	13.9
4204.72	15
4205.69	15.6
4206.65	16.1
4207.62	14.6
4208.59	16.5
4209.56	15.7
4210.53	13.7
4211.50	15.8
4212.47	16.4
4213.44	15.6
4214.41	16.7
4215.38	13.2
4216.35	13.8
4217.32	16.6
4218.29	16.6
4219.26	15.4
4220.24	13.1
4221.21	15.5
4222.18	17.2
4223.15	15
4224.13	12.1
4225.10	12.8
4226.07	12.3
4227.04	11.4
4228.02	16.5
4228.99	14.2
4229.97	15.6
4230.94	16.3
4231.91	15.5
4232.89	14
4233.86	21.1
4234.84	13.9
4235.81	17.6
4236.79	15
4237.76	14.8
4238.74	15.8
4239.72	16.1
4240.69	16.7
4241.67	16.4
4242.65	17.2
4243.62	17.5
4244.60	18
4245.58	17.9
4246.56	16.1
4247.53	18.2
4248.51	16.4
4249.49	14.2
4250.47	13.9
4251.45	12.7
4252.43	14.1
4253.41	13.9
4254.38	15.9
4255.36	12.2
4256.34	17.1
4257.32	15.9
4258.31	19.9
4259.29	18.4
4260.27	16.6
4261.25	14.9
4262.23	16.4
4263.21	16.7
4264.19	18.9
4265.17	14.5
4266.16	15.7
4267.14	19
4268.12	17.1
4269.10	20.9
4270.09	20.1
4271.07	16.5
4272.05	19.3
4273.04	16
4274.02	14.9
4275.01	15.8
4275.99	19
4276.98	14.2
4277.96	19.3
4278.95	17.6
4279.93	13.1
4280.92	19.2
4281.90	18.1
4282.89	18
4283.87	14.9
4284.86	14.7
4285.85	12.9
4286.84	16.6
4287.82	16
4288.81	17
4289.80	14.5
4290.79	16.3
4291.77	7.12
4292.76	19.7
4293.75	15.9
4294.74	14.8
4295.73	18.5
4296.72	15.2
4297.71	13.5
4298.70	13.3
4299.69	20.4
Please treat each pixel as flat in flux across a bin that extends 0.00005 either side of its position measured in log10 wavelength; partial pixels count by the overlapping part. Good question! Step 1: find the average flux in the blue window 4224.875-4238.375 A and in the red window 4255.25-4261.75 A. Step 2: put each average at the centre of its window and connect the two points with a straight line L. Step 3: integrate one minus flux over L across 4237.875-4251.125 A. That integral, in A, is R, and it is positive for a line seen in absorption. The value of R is -0.5 A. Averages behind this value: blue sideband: 15.1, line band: 16.4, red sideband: 16.7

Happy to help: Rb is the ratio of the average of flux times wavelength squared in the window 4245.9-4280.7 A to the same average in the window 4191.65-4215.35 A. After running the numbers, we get 1.1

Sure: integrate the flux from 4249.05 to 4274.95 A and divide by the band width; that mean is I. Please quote 16.4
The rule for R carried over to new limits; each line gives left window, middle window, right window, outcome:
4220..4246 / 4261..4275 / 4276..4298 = -1.3 A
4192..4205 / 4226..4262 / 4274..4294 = -1.3 A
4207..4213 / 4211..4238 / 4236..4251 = 1.1 A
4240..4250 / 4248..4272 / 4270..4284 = 0.8 A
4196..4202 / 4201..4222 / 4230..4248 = -0.8 A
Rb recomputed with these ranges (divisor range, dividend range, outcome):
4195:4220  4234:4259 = 1.09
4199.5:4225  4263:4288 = 1.16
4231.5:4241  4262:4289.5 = 1.07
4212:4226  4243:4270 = 1.12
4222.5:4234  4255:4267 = 1.15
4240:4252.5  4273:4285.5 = 1.04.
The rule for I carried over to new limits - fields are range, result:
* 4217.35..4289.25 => 16.1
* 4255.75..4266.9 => 16.8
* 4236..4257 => 15.7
